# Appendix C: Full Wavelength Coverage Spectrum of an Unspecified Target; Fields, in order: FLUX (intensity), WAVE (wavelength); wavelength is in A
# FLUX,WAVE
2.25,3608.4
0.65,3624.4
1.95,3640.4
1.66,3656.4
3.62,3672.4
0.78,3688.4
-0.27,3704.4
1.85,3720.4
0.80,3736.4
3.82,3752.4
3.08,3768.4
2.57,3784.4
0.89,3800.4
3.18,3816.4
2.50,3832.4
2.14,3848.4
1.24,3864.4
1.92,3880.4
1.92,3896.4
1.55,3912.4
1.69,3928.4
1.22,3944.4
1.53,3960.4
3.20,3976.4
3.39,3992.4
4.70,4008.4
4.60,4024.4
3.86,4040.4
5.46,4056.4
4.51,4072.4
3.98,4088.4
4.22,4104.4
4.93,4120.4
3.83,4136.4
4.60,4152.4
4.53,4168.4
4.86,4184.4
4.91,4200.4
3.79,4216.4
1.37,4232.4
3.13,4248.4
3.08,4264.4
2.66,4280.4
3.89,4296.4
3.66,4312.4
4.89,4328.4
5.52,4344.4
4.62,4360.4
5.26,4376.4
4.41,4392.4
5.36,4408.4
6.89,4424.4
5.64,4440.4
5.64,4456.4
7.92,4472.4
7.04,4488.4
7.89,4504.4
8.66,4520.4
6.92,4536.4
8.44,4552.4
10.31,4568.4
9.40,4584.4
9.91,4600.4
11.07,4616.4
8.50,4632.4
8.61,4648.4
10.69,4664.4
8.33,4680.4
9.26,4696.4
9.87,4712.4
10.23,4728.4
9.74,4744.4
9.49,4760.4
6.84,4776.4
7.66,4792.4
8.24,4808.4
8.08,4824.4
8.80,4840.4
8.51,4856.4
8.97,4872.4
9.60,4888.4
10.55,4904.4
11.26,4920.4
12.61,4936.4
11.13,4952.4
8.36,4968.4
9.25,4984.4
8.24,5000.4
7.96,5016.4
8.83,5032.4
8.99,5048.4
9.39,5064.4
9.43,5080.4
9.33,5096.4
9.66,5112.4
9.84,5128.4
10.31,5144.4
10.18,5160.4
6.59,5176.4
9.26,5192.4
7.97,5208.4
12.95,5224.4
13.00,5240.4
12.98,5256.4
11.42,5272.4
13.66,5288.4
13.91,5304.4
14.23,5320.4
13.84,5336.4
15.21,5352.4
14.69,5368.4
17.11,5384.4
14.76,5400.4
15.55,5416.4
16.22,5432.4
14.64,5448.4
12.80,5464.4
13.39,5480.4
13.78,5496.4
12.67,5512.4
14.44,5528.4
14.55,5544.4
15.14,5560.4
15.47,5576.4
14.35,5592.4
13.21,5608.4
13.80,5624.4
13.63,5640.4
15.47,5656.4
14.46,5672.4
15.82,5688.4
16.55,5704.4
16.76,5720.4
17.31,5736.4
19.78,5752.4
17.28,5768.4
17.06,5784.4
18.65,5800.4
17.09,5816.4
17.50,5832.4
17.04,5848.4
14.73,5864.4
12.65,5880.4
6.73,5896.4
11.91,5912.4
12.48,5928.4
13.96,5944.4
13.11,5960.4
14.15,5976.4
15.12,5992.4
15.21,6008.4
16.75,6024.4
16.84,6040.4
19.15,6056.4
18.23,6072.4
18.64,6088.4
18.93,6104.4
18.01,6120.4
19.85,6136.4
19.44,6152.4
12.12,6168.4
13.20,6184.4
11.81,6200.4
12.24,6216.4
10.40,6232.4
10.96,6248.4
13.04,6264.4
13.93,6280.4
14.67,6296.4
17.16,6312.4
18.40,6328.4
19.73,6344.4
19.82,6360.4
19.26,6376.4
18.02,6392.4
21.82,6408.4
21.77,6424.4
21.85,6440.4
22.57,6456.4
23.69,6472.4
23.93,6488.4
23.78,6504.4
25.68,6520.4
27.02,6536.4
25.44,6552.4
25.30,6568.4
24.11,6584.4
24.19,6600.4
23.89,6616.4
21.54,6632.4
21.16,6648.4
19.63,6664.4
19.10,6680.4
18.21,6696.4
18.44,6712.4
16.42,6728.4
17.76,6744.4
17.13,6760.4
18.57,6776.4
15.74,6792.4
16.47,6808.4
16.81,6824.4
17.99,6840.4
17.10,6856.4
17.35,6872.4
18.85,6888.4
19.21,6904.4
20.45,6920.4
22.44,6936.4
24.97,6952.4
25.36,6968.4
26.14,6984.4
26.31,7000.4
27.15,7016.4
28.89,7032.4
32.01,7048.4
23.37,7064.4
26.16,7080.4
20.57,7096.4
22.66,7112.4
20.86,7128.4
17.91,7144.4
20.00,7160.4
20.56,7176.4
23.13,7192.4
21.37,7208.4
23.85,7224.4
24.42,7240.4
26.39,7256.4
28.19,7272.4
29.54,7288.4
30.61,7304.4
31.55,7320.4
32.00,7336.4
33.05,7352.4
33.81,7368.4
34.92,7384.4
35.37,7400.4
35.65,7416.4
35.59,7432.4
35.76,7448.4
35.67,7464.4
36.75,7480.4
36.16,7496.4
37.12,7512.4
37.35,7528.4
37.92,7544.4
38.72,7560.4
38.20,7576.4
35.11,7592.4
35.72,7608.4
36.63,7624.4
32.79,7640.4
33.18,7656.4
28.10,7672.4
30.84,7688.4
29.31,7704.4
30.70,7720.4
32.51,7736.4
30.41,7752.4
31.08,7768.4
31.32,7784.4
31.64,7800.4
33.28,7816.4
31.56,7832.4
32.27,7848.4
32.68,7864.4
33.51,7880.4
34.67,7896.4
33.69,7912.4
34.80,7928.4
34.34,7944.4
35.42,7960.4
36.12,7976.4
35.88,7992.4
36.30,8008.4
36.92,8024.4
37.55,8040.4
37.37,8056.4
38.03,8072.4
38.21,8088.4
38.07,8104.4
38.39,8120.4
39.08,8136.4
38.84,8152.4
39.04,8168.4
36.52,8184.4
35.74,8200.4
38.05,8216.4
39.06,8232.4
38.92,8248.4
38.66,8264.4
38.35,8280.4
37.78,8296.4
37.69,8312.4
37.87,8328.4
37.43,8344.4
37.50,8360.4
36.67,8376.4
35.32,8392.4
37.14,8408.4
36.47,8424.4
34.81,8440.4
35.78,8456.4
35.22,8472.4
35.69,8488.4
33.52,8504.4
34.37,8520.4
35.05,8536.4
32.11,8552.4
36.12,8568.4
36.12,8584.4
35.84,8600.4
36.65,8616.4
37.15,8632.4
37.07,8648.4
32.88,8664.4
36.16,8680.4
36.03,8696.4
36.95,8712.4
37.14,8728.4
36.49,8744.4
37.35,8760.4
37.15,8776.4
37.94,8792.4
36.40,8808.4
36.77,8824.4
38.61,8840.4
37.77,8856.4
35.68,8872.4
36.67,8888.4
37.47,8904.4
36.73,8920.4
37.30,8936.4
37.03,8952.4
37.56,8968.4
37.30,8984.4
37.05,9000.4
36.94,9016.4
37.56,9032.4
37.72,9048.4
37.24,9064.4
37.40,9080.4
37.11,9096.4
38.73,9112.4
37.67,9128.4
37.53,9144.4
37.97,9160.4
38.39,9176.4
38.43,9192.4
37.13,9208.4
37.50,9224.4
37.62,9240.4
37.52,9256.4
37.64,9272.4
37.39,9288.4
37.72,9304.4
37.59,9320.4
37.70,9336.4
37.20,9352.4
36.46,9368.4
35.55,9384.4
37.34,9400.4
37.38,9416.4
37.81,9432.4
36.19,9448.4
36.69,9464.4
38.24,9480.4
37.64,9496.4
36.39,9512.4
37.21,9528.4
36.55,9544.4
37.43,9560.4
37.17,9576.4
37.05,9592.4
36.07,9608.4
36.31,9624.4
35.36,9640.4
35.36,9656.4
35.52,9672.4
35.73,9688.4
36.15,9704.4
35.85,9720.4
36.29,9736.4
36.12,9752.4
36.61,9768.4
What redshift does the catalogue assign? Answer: 0.00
